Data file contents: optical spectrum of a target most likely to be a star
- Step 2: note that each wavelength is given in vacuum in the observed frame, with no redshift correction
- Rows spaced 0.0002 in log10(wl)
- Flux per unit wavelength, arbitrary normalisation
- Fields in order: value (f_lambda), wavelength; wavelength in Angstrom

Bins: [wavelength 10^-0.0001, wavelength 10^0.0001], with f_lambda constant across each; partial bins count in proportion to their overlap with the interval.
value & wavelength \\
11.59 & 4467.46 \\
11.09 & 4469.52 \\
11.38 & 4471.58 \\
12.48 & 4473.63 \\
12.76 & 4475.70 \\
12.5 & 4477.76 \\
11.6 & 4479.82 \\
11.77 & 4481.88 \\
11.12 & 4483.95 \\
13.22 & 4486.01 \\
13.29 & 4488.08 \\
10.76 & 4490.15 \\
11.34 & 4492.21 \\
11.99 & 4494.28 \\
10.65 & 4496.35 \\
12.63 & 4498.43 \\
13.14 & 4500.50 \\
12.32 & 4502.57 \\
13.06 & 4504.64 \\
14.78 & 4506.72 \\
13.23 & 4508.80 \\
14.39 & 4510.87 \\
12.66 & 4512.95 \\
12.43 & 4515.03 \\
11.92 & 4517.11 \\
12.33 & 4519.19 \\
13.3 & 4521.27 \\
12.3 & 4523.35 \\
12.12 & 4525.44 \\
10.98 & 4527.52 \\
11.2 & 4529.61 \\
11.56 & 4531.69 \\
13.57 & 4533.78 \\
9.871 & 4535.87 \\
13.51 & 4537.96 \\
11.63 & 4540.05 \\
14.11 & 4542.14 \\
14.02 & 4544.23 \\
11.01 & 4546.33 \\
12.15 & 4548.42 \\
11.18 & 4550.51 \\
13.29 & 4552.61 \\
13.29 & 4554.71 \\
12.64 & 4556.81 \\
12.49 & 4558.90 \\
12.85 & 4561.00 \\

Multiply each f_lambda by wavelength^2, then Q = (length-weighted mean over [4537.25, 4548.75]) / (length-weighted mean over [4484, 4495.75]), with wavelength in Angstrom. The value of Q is 1.1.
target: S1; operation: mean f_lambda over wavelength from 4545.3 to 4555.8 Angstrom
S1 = 12.2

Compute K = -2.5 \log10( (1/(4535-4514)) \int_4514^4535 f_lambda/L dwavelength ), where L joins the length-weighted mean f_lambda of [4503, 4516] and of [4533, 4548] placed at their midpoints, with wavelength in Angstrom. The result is 0.07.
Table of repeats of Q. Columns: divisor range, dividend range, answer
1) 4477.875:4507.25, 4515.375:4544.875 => 1.02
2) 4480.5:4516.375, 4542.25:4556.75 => 1.03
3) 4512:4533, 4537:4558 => 1.06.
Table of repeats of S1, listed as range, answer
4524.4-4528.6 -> 11.5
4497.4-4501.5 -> 12.9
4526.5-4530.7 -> 11.1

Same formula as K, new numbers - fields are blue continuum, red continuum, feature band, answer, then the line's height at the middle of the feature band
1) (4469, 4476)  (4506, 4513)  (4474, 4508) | 0.05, 12.9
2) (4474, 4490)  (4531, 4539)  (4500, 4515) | -0.10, 12.2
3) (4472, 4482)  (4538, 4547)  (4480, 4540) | 0.02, 12.5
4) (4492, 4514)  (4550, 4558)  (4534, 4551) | 0.04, 12.7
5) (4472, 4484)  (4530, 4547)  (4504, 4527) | -0.05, 12.3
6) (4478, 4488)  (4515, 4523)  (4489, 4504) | 0.03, 12.3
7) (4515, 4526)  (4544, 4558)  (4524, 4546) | 0.02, 12.4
